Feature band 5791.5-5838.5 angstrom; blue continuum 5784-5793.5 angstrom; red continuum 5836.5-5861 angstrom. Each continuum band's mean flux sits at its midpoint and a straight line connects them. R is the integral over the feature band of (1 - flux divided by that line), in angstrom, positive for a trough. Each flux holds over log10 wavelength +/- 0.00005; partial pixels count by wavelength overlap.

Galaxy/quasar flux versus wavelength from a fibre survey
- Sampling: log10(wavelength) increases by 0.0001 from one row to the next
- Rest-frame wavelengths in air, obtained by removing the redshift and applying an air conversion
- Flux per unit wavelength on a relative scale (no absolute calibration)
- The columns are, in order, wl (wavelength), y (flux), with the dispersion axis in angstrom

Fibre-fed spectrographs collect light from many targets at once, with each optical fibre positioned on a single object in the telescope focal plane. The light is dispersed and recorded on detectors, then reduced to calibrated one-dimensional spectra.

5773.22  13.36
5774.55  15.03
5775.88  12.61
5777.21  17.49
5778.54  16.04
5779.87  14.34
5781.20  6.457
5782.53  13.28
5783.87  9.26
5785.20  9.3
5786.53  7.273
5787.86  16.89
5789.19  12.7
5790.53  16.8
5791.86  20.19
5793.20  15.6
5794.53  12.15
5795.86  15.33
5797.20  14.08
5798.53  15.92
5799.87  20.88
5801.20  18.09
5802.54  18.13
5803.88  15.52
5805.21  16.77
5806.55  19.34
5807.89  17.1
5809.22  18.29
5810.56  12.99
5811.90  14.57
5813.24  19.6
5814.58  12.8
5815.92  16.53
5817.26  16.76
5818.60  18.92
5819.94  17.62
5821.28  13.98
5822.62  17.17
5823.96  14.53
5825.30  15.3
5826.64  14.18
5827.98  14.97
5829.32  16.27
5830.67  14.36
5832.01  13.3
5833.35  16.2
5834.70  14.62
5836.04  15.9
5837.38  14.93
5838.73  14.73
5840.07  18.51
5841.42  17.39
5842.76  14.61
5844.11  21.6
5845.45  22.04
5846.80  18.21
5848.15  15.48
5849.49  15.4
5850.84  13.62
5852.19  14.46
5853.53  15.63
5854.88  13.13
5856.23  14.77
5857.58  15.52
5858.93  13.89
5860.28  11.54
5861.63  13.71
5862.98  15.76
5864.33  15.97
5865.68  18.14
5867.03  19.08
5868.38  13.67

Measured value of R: -4.4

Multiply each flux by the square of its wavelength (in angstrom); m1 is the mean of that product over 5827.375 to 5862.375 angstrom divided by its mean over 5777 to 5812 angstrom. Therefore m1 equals 1.06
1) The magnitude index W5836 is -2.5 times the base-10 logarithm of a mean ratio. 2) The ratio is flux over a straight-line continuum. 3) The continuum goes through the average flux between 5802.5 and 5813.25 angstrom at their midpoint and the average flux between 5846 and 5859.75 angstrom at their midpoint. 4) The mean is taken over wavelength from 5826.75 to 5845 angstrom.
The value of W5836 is -0.023 mag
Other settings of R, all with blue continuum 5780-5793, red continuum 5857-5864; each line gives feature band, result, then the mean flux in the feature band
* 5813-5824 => -2.6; 16.4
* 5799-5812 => -4.2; 17.3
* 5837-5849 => -3.2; 17.5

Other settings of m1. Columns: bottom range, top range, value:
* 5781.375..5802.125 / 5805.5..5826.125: 1.15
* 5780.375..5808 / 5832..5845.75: 1.15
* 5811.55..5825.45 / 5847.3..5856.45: 0.92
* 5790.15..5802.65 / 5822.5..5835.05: 0.91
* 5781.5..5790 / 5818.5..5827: 1.42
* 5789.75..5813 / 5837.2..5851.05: 1.05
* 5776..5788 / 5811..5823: 1.37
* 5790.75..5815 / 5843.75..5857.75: 1.00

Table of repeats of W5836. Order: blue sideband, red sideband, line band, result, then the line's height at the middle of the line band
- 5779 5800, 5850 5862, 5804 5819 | -0.20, 13.8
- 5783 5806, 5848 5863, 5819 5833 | -0.05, 14.6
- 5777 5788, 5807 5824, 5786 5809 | -0.16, 13.9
